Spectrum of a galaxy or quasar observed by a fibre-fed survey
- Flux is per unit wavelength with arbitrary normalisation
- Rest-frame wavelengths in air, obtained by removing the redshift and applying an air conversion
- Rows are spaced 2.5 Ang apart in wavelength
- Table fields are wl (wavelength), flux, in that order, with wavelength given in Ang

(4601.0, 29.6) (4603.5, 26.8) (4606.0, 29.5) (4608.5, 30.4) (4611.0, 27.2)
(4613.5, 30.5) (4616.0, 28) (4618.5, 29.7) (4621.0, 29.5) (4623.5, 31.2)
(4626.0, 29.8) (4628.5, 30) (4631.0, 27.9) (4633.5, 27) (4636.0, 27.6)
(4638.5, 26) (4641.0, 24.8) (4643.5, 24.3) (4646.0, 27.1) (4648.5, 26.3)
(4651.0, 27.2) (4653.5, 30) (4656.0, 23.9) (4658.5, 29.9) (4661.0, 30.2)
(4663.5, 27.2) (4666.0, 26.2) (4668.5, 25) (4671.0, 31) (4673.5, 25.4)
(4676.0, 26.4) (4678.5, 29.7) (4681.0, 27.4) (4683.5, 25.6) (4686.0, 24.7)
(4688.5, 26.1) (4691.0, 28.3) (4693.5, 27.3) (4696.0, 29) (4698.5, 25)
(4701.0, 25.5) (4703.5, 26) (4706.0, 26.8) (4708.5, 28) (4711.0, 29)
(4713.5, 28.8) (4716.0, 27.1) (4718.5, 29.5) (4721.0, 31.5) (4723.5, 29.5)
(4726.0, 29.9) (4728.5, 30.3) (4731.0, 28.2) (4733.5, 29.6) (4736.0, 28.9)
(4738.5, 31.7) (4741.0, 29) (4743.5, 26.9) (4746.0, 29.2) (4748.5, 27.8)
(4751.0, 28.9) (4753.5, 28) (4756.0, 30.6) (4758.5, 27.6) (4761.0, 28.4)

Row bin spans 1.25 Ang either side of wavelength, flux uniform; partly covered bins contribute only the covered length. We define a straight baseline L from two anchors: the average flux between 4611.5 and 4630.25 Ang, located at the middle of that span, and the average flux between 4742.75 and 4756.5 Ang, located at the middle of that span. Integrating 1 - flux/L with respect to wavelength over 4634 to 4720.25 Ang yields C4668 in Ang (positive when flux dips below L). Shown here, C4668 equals 5.9 Ang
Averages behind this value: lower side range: 29.7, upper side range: 28.5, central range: 27.2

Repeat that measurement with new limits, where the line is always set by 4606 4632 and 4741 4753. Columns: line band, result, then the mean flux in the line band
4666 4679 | 0.76 Ang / 27.2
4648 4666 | 0.82 Ang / 27.8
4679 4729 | 1.57 Ang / 27.8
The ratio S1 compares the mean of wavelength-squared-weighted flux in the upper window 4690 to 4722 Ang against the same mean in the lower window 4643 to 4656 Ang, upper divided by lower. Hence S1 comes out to 1.06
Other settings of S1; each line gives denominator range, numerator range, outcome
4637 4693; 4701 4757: 1.10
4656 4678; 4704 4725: 1.06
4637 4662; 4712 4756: 1.12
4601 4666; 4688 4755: 1.05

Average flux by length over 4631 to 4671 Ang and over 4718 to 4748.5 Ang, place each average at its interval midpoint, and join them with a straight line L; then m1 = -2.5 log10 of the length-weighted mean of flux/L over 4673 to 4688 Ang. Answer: 0.05 mag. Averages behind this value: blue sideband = 27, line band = 26.6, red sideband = 29.4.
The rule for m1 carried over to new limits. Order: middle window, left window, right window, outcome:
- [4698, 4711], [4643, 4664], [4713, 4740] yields 0.09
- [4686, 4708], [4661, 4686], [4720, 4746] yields 0.06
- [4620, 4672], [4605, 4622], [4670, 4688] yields 0.02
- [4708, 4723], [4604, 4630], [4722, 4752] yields 0.01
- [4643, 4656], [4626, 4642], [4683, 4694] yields 0.01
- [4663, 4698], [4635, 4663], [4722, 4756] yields 0.03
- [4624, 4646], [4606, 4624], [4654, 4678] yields 0.05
